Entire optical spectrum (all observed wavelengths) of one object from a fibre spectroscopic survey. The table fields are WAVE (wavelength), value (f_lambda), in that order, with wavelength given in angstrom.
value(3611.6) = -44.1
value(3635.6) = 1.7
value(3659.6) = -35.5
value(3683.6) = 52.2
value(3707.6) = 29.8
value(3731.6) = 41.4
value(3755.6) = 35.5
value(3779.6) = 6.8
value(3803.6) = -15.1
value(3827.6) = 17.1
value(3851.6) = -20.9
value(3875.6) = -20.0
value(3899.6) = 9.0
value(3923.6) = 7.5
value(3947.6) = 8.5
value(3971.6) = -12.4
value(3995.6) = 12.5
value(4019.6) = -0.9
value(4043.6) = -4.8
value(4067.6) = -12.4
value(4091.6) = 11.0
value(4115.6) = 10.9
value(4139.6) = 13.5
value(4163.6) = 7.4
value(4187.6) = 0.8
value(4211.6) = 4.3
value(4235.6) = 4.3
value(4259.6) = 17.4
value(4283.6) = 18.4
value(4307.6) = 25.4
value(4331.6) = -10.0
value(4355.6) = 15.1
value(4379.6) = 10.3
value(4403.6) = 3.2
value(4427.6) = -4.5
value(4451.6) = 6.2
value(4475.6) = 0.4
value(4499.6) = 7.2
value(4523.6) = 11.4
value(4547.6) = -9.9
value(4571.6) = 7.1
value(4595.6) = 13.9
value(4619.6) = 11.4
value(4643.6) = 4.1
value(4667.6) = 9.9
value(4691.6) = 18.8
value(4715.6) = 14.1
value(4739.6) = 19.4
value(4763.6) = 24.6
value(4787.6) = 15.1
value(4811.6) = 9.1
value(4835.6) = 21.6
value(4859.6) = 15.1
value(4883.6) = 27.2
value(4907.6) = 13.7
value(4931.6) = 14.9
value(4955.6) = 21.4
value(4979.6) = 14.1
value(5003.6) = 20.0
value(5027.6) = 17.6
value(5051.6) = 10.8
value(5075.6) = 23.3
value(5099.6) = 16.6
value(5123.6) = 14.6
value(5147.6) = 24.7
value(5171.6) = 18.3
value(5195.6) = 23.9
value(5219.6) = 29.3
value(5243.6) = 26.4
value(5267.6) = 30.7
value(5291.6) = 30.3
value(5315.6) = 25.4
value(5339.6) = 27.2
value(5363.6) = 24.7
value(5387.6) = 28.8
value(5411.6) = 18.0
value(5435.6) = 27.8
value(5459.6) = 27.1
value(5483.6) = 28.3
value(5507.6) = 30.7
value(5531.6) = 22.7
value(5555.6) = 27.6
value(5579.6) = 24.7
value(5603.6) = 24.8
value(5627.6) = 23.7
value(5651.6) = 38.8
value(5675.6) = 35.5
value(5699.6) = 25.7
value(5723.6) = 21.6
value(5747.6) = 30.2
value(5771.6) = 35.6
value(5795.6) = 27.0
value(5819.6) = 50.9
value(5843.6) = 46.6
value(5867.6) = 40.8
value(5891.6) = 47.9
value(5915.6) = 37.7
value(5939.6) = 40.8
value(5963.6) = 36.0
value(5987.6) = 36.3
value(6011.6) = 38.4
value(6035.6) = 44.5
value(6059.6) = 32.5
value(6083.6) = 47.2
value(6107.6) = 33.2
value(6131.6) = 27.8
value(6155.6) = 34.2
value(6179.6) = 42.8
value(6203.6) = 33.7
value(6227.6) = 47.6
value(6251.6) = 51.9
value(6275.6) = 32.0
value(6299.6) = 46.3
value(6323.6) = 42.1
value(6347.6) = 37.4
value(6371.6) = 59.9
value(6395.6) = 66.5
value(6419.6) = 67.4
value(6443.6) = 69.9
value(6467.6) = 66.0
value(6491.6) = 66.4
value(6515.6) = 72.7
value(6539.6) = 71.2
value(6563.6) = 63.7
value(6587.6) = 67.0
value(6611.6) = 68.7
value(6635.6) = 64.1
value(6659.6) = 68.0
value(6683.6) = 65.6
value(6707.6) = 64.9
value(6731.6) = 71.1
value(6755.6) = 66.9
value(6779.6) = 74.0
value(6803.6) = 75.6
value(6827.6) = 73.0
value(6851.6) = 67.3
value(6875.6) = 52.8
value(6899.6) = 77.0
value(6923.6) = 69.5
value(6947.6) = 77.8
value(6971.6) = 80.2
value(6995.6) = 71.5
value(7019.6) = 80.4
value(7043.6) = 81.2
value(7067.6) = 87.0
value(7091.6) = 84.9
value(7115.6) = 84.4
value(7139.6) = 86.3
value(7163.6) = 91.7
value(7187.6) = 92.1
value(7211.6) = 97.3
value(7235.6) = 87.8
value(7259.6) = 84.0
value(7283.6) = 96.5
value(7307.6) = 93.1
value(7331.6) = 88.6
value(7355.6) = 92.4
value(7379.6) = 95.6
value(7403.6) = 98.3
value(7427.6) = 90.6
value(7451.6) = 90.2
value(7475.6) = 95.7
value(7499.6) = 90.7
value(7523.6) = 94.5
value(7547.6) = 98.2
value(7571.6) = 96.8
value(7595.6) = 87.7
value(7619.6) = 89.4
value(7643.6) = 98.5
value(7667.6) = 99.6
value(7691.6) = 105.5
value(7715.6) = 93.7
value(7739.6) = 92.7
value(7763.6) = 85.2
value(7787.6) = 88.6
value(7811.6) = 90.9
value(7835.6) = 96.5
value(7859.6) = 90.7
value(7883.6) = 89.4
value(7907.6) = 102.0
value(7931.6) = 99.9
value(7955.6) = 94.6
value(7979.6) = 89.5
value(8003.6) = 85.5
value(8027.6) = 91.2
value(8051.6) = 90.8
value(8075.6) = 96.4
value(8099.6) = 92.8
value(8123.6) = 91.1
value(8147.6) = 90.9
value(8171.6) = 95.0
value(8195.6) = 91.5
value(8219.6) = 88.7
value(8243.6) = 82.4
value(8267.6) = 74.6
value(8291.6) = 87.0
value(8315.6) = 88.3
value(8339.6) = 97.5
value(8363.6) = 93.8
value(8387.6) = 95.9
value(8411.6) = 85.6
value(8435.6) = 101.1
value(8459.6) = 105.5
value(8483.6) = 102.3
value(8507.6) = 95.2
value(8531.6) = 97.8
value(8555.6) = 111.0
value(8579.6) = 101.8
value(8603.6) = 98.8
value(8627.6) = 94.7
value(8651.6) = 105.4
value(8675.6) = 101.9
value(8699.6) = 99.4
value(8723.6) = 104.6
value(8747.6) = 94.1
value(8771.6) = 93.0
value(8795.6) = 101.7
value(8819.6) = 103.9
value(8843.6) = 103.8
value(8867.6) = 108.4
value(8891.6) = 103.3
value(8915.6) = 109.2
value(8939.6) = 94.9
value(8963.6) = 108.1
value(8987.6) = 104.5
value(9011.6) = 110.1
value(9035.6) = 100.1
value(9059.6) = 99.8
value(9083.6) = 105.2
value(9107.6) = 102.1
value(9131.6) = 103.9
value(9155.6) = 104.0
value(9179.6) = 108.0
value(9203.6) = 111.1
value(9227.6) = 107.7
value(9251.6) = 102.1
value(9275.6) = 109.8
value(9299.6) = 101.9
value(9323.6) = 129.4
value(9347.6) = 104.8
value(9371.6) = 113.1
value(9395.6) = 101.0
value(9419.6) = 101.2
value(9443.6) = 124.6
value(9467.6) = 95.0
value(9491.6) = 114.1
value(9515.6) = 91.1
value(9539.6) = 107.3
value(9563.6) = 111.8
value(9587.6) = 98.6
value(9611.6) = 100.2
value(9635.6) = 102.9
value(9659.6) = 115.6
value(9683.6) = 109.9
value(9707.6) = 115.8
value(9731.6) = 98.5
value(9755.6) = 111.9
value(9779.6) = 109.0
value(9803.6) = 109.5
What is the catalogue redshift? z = 0.597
